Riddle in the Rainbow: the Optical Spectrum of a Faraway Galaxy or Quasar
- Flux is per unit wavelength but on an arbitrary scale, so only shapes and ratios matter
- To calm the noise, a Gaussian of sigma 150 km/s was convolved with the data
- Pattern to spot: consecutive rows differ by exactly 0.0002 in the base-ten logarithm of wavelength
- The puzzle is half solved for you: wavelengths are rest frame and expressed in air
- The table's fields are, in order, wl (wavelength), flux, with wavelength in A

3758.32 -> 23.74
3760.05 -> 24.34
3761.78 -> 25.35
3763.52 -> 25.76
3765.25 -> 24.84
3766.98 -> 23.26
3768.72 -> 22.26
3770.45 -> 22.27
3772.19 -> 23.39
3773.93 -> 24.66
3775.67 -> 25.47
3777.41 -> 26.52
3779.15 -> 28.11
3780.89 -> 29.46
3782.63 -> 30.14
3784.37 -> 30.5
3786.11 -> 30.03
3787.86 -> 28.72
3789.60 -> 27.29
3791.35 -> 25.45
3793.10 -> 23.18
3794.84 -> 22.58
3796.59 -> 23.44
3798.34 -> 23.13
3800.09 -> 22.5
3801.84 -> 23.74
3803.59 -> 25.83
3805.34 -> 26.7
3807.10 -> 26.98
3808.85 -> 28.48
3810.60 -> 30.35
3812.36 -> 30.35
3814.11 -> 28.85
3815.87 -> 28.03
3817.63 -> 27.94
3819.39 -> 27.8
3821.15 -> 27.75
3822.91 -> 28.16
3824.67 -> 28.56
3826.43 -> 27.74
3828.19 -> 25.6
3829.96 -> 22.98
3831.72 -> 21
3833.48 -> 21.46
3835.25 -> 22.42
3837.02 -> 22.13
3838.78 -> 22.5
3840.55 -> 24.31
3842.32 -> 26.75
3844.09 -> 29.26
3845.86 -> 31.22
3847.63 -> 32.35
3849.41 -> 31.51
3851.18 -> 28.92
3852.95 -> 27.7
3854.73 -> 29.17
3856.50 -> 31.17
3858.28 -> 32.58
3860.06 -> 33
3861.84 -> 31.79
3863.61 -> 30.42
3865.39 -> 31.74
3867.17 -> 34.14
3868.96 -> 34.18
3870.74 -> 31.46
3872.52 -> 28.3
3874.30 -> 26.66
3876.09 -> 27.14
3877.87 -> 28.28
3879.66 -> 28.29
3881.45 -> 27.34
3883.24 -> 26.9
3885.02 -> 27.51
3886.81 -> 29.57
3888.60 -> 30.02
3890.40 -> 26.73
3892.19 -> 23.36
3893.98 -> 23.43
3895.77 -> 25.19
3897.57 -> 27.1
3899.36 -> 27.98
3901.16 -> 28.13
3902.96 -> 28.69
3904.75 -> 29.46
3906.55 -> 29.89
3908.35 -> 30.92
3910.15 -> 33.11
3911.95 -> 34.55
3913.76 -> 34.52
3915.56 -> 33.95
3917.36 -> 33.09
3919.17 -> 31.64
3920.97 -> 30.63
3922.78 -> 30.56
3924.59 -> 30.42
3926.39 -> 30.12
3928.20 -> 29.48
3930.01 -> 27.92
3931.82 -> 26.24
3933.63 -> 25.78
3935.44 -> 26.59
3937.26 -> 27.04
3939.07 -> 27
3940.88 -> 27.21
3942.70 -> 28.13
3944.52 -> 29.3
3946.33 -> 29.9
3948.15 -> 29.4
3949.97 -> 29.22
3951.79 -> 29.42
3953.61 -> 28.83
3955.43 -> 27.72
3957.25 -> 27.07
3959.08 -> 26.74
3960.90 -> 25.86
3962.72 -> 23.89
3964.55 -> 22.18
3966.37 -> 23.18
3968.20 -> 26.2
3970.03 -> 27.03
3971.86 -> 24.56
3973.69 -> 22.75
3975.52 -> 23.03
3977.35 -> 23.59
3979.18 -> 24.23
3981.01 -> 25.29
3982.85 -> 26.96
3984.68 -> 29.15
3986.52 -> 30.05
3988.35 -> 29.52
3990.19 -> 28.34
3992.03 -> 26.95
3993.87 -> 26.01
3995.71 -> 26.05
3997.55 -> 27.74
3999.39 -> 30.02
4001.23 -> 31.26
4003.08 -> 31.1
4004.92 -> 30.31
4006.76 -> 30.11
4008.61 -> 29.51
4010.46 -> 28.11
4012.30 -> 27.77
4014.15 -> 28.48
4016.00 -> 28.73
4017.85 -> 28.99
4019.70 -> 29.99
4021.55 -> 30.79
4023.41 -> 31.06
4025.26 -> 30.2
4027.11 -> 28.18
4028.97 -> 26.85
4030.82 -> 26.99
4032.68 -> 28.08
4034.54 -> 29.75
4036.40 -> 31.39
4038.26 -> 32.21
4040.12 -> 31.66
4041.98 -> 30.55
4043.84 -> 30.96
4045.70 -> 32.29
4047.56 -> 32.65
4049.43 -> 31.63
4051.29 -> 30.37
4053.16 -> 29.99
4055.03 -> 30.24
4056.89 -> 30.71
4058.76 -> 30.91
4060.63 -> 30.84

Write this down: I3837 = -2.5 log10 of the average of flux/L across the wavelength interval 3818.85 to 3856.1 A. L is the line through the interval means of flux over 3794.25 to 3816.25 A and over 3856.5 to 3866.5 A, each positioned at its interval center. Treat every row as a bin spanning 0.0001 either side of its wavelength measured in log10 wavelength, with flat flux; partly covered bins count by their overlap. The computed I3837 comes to 0.11 mag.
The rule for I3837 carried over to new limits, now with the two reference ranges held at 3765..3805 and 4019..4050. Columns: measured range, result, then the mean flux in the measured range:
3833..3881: -0.08 mag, 28.9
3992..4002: 0.06 mag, 28.1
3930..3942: 0.07 mag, 26.8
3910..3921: -0.19 mag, 33.3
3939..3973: 0.07 mag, 27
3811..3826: -0.09 mag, 28.5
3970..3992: 0.12 mag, 26.2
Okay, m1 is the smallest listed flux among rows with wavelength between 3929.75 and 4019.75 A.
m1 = 22.18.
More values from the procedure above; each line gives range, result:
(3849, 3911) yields 23.36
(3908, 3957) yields 25.78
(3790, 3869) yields 21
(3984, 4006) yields 26.01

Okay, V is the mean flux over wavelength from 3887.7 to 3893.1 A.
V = 26.7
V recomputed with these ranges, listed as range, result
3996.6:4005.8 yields 30.1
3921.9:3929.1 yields 30.2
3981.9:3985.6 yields 28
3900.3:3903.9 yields 28.5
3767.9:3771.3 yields 22.3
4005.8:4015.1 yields 28.8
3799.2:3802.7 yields 23.1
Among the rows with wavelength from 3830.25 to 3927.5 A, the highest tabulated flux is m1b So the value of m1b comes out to 34.55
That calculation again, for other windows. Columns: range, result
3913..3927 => 34.52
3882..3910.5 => 33.11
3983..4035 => 31.26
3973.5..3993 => 30.05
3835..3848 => 32.35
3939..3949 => 29.9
